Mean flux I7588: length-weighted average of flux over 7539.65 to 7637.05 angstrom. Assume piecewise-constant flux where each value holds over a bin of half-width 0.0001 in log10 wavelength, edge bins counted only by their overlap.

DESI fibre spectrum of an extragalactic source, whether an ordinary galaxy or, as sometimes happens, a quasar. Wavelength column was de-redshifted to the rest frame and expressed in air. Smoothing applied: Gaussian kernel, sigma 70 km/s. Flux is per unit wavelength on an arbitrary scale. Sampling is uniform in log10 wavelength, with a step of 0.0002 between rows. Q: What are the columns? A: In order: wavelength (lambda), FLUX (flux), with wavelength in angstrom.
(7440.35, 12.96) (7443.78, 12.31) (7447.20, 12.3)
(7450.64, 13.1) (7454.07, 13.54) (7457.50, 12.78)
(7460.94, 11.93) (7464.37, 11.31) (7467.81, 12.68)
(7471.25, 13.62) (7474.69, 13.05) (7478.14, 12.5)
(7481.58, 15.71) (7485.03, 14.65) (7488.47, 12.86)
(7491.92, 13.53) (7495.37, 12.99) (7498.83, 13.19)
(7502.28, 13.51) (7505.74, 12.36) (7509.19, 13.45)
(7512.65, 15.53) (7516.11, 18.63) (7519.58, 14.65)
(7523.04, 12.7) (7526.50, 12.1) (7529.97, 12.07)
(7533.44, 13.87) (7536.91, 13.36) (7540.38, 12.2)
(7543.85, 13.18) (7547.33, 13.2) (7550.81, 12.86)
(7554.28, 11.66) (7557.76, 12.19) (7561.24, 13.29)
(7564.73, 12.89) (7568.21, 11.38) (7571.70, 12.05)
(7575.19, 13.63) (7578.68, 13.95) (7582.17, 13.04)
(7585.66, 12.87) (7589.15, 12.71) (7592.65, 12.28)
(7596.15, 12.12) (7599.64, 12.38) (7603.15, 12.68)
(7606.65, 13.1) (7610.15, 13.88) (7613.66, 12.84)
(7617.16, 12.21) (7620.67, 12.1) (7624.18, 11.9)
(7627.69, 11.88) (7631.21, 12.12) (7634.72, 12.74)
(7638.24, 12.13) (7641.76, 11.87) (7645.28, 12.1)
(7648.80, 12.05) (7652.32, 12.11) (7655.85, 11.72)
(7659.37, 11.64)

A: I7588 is 12.6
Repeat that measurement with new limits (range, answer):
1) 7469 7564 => 13.4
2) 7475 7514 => 13.6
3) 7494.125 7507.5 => 13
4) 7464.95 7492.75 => 13.5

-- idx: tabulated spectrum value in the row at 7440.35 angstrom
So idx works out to 12.96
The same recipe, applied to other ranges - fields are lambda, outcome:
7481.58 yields 15.71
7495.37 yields 12.99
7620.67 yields 12.1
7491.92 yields 13.53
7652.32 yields 12.11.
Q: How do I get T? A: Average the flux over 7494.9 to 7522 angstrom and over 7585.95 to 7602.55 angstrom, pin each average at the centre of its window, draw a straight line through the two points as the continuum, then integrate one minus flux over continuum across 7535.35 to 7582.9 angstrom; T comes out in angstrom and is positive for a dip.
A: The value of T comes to 1.5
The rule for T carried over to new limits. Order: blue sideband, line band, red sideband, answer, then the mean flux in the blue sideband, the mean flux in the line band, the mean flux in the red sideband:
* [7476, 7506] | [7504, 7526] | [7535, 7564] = -2.0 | 13.5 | 14.4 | 12.8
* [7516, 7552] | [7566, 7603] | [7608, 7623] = 0.9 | 13.3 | 12.6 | 12.7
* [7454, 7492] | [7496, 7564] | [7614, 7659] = -3.0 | 13.2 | 13.4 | 12.1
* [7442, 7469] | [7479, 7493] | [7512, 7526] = -0.4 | 12.5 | 14.1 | 15.1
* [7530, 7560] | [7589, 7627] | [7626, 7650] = -0.6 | 12.8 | 12.5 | 12.1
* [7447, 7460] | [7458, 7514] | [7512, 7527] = 2.5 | 12.9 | 13.3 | 14.9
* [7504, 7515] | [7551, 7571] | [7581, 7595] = 1.3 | 14.1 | 12.3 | 12.7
